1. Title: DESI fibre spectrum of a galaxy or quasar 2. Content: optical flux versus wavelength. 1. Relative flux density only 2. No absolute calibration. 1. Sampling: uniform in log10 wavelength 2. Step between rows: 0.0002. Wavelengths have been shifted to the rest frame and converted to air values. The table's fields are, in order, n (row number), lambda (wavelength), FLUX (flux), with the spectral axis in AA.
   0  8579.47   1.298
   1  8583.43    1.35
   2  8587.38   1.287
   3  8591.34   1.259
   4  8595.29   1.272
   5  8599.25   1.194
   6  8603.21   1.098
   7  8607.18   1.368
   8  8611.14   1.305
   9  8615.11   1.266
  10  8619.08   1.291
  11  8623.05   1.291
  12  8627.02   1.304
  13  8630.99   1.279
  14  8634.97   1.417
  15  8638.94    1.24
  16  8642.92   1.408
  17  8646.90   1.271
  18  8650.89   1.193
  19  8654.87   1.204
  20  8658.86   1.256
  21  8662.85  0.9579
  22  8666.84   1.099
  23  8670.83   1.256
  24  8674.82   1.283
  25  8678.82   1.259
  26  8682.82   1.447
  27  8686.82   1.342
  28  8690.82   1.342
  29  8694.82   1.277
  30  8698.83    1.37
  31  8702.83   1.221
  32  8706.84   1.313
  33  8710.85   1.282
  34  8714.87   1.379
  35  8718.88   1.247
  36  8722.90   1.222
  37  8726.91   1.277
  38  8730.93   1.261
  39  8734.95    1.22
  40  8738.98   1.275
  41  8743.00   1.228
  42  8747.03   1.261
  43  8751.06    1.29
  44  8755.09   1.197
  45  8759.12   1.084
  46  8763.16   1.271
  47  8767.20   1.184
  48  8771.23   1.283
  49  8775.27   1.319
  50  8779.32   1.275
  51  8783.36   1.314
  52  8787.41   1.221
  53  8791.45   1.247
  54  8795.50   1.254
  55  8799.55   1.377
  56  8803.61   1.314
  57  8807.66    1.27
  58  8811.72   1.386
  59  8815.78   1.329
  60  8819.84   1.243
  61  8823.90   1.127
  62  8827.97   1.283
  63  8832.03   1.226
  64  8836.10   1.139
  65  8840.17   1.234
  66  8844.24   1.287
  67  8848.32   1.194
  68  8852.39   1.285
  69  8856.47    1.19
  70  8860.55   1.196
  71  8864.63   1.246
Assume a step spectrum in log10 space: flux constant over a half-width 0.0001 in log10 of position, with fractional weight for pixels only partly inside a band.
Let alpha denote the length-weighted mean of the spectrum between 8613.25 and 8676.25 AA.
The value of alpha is 1.25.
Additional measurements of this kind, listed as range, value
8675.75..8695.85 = 1.33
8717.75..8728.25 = 1.25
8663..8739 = 1.28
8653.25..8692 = 1.24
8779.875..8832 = 1.28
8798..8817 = 1.33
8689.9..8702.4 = 1.32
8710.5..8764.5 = 1.25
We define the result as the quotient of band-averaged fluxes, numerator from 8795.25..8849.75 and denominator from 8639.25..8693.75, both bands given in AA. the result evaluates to 1.01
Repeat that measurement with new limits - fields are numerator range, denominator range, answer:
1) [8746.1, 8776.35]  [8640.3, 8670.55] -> 1.03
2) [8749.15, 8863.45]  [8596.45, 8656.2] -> 0.98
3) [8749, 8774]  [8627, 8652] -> 0.94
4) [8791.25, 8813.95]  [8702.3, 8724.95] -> 1.02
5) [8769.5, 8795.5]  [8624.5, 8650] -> 0.97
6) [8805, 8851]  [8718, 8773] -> 1.01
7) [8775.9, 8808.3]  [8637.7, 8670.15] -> 1.07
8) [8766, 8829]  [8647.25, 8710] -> 1.02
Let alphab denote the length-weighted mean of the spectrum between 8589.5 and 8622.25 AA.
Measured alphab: 1.26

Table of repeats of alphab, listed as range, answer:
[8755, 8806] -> 1.26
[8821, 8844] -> 1.21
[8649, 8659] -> 1.21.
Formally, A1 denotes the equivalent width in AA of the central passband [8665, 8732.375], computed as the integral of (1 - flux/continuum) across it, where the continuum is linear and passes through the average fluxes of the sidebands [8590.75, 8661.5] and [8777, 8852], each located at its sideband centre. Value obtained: -1.1 AA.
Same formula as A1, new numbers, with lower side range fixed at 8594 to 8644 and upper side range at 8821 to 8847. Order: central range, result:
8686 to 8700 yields -0.8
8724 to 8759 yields 0.1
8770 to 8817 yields -2.7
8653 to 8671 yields 1.8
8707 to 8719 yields -0.6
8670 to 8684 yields -0.5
